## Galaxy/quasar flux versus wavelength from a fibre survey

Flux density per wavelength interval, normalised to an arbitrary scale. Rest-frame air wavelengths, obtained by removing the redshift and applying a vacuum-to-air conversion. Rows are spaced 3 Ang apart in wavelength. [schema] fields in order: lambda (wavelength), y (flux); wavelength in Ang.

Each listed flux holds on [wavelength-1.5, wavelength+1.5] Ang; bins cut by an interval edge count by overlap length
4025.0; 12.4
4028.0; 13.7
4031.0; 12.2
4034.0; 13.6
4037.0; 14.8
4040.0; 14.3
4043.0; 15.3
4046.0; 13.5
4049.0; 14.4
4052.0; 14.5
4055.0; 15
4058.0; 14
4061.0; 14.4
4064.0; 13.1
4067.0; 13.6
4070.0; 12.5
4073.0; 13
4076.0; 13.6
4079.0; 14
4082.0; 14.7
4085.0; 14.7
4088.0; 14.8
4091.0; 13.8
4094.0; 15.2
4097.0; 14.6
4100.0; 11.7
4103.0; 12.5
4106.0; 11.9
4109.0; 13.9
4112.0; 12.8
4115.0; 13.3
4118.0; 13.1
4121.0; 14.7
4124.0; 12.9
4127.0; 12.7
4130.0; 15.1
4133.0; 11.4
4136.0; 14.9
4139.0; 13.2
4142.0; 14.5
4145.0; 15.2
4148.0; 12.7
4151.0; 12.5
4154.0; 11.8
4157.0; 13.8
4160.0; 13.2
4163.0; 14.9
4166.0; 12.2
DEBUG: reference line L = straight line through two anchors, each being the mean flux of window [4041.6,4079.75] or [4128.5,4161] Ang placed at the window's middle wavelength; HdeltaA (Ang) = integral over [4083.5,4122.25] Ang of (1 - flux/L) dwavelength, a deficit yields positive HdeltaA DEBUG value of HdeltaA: 0.26 Ang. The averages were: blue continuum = 13.9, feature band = 13.6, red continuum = 13.5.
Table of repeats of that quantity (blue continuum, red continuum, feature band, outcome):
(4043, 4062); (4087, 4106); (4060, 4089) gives 0.3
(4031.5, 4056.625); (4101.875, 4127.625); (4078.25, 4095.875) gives -1.3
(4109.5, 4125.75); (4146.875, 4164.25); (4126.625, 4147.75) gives -1.0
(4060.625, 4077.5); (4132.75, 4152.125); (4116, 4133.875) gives 0.2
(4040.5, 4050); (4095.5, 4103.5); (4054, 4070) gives 0.1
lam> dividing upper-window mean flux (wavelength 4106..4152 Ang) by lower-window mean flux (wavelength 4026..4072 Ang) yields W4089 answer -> 0.97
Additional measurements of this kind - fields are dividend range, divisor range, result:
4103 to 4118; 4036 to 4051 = 0.90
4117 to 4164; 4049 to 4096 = 0.96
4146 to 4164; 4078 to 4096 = 0.90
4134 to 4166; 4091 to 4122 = 1.01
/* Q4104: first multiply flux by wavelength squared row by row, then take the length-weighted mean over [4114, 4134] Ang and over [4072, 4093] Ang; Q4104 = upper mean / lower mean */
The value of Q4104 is 1.0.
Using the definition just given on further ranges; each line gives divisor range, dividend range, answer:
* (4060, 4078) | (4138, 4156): 1.04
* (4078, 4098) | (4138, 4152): 0.97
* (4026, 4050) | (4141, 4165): 1.03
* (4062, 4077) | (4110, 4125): 1.04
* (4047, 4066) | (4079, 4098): 1.04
